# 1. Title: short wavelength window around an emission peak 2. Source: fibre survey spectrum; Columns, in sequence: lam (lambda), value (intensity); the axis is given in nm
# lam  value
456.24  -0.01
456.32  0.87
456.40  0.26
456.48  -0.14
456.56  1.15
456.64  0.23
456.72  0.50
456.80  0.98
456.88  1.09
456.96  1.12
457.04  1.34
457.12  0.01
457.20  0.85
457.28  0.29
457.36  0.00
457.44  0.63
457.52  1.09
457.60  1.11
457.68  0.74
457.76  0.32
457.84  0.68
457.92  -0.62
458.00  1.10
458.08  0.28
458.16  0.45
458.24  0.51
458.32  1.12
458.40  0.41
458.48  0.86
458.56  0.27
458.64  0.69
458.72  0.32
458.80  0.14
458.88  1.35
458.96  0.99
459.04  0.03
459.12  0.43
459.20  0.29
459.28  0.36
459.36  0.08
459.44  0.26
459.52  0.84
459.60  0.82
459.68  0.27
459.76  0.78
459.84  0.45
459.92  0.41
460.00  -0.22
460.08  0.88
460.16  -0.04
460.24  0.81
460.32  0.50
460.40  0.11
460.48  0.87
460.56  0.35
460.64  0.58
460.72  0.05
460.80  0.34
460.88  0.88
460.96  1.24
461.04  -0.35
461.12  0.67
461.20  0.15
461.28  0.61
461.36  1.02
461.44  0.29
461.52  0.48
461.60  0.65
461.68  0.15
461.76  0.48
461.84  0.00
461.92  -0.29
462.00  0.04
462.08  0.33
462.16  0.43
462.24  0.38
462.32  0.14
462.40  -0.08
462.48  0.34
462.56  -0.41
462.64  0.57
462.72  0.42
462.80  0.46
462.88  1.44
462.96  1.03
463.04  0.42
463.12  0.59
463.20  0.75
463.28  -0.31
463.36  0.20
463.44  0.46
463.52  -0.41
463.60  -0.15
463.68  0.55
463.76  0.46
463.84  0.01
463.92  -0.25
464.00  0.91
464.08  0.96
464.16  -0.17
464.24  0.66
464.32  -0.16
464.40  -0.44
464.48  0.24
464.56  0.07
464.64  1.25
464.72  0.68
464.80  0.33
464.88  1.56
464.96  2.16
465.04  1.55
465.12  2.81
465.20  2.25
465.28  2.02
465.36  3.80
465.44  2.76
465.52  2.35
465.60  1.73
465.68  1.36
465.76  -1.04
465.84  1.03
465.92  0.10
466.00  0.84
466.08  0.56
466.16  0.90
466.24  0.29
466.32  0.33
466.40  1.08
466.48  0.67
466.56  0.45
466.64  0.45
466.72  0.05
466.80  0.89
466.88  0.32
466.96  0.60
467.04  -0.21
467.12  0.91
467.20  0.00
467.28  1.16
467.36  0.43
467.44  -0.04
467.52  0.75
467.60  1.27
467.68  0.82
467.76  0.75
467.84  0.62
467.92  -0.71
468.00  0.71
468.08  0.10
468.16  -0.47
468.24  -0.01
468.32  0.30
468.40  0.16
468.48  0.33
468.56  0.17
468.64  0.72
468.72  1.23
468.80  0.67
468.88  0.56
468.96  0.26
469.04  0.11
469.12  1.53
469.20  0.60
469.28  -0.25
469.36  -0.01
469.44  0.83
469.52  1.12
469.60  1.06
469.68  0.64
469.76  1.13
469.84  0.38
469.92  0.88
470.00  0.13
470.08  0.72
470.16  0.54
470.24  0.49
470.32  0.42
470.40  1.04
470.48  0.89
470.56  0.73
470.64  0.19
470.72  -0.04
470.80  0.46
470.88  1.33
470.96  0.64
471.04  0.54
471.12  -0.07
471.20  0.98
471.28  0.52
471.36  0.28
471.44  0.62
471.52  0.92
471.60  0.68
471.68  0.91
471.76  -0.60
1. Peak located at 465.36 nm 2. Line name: [O II] 3727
